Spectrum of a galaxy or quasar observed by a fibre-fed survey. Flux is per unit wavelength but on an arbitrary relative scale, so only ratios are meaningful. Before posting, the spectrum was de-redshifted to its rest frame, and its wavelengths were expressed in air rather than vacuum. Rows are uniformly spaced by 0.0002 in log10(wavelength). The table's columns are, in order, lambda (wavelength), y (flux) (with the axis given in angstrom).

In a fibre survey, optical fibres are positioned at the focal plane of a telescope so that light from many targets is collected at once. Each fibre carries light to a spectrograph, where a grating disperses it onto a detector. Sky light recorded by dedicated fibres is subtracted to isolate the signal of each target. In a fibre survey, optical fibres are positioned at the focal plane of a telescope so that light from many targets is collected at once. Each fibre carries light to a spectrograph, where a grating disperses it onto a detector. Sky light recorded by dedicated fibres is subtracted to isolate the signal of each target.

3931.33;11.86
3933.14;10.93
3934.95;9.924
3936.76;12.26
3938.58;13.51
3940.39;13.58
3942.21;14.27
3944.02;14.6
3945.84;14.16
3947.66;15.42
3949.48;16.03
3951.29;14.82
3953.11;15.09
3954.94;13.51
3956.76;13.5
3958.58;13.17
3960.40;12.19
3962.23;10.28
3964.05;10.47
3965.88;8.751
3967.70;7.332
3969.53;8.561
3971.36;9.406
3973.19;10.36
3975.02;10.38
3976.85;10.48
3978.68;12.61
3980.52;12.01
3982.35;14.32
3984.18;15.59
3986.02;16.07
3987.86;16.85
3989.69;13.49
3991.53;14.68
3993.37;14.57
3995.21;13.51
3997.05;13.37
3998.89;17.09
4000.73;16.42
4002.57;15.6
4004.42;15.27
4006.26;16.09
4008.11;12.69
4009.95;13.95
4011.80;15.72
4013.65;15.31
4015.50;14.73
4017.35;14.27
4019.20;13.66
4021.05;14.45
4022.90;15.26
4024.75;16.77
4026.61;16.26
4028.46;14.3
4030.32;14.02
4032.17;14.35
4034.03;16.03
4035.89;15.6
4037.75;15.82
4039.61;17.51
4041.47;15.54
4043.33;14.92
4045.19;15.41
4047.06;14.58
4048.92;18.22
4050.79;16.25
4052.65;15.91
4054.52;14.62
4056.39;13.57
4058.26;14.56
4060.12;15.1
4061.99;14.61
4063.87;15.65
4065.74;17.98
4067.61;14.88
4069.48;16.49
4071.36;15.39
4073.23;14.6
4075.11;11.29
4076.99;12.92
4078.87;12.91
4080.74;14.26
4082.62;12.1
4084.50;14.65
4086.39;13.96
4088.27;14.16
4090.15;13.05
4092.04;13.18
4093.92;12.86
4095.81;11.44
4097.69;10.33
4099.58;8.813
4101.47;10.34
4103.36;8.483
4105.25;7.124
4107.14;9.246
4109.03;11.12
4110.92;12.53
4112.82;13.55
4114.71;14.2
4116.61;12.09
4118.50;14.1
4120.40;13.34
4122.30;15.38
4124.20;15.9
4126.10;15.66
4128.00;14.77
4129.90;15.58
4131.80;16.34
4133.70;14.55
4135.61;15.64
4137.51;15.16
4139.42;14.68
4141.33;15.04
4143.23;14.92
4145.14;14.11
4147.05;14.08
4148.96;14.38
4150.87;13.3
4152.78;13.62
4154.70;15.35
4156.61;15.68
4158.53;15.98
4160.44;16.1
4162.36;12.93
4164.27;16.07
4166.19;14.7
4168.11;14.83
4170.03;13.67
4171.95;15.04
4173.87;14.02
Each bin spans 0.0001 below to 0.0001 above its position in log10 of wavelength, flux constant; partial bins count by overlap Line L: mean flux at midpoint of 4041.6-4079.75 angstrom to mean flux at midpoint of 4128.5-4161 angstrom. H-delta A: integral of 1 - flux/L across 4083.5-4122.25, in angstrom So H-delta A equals 7.7 angstrom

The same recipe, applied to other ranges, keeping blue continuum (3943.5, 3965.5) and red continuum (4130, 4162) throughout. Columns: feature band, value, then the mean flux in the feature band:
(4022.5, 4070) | -4.65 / 15.5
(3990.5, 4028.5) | -2.96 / 15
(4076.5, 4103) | 3.81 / 12.4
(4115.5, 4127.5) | 0.25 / 14.4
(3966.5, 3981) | 3.78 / 10.1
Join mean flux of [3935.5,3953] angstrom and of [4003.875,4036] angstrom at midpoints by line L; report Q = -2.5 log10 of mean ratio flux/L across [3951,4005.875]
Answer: 0.12 mag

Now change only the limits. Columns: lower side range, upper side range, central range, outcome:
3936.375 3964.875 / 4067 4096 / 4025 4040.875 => -0.14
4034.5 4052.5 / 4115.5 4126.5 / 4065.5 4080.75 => 0.07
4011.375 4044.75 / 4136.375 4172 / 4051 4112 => 0.15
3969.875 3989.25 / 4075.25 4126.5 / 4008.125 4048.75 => -0.20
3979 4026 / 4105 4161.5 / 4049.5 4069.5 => -0.06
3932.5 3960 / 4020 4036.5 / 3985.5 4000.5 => -0.03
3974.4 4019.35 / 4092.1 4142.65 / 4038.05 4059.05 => -0.13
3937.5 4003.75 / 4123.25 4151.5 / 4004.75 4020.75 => -0.07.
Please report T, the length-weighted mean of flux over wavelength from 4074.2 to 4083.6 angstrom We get 12.7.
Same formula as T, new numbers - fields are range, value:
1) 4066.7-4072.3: 15.6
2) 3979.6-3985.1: 14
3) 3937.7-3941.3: 13.6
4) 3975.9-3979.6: 11.5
